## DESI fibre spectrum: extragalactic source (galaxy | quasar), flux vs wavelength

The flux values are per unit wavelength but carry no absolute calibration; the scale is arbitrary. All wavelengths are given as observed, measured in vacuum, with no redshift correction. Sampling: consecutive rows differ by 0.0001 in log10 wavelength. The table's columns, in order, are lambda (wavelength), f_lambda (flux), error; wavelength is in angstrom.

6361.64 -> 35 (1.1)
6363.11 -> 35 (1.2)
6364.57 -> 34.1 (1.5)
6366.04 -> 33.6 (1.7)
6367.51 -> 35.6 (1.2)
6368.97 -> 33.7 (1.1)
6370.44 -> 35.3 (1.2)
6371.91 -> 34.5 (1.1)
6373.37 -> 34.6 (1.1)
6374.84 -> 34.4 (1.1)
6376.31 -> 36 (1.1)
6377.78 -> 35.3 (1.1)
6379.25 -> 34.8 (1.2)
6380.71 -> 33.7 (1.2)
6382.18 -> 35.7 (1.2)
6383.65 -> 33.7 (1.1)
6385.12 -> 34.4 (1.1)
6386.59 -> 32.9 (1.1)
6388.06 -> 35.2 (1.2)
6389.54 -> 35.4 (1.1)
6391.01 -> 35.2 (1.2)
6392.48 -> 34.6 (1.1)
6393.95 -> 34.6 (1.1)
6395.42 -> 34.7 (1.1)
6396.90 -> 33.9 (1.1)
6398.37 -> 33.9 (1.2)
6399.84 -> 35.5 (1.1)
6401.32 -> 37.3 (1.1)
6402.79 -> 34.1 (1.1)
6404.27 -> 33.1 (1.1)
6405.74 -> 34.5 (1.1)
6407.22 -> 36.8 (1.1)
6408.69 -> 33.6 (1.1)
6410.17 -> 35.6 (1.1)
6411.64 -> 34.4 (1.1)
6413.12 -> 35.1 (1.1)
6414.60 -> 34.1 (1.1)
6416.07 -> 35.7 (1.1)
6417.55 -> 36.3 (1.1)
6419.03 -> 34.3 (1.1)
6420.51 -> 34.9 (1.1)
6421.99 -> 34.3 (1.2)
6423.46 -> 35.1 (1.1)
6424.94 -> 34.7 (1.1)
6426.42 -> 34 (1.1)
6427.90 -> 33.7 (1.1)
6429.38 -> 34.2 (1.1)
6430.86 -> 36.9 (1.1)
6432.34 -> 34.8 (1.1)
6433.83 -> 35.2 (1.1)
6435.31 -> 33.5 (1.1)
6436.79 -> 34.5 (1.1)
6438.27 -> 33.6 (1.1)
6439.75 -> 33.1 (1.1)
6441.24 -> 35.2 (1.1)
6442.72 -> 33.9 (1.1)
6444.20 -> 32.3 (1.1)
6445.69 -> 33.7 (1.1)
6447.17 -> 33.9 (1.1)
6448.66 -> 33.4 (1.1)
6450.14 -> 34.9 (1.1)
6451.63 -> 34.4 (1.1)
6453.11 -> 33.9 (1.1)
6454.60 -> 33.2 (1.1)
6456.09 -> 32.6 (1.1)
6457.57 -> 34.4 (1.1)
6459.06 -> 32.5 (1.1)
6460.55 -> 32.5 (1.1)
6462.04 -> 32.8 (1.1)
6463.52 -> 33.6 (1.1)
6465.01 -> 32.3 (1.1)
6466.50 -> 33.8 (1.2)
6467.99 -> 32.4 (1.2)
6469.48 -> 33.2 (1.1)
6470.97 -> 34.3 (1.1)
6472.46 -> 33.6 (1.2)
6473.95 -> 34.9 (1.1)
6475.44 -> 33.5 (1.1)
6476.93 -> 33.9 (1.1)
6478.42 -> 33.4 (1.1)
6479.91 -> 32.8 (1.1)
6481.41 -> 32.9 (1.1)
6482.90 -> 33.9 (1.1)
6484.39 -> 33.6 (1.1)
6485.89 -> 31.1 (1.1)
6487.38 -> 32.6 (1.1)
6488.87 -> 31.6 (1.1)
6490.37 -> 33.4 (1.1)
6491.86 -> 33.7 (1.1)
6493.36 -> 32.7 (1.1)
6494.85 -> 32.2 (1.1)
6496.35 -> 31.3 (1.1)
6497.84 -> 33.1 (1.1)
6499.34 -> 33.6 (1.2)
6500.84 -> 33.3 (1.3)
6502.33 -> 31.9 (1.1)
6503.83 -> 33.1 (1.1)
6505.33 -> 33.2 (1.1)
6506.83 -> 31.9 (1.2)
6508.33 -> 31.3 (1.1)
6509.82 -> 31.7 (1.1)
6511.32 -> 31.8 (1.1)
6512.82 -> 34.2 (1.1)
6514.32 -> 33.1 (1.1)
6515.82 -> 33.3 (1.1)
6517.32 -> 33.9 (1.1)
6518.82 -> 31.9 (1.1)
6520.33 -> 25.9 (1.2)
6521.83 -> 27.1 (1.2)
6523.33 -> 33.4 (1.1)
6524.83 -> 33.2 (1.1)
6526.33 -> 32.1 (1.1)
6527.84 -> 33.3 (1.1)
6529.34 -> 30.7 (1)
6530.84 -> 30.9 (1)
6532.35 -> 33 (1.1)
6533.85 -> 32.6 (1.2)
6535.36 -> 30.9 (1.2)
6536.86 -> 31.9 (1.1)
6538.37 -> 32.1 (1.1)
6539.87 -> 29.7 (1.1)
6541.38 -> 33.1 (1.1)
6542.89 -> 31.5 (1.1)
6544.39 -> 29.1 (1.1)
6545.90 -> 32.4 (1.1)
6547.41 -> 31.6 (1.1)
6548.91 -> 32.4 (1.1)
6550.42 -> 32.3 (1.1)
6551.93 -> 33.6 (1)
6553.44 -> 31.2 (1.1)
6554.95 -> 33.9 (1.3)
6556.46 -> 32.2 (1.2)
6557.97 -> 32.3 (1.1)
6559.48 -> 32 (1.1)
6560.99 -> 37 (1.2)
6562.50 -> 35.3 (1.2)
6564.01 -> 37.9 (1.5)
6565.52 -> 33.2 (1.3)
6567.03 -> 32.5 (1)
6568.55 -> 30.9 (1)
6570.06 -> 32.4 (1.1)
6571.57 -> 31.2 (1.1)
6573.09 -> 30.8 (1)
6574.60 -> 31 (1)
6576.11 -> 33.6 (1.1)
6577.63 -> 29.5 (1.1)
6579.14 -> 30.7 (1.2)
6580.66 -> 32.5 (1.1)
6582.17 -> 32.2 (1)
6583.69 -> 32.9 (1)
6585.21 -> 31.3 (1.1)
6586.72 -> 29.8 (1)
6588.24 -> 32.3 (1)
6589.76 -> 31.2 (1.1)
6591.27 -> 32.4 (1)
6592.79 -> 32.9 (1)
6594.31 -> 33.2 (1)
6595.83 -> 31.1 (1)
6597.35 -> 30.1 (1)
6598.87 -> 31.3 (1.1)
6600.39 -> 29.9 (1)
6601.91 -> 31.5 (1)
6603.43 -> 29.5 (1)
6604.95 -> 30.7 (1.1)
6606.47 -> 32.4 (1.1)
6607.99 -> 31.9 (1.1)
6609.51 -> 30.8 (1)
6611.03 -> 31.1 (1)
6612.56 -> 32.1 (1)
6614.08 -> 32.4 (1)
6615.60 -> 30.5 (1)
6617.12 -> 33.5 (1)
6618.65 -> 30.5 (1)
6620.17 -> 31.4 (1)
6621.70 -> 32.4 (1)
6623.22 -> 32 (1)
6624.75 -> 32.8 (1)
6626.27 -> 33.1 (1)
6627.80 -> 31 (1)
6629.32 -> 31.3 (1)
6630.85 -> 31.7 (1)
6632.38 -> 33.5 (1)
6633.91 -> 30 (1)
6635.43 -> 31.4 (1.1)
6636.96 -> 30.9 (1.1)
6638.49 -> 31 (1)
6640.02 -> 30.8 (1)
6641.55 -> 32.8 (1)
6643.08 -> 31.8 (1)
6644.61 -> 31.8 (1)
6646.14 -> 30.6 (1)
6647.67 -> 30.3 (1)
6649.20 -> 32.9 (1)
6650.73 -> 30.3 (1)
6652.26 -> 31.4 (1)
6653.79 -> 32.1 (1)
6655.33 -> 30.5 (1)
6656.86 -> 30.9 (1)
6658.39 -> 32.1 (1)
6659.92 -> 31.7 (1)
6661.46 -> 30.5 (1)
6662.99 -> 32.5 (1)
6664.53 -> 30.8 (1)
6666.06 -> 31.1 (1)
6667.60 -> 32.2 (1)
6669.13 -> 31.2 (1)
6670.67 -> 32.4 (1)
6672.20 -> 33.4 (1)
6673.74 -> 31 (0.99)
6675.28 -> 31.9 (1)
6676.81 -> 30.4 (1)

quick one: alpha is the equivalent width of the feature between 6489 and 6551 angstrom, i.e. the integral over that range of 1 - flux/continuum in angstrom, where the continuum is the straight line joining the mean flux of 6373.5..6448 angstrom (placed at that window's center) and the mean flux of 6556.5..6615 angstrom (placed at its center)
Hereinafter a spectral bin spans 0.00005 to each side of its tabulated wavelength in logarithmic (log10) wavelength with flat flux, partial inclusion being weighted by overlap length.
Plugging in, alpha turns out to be 1.8 angstrom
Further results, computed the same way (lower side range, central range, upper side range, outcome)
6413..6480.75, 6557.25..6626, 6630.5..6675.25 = 0.6 angstrom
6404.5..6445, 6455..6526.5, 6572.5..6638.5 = 1.7 angstrom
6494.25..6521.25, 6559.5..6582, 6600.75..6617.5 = -0.7 angstrom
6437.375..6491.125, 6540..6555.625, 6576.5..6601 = 0.0 angstrom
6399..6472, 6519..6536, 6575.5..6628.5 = 0.8 angstrom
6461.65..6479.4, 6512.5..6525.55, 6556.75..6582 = 0.5 angstrom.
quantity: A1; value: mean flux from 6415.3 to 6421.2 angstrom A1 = 35.3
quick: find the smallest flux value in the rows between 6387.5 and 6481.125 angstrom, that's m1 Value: 32.3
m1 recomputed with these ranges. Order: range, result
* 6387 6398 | 33.9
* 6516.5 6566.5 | 25.9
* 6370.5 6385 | 33.7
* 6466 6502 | 31.1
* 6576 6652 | 29.5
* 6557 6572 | 30.9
